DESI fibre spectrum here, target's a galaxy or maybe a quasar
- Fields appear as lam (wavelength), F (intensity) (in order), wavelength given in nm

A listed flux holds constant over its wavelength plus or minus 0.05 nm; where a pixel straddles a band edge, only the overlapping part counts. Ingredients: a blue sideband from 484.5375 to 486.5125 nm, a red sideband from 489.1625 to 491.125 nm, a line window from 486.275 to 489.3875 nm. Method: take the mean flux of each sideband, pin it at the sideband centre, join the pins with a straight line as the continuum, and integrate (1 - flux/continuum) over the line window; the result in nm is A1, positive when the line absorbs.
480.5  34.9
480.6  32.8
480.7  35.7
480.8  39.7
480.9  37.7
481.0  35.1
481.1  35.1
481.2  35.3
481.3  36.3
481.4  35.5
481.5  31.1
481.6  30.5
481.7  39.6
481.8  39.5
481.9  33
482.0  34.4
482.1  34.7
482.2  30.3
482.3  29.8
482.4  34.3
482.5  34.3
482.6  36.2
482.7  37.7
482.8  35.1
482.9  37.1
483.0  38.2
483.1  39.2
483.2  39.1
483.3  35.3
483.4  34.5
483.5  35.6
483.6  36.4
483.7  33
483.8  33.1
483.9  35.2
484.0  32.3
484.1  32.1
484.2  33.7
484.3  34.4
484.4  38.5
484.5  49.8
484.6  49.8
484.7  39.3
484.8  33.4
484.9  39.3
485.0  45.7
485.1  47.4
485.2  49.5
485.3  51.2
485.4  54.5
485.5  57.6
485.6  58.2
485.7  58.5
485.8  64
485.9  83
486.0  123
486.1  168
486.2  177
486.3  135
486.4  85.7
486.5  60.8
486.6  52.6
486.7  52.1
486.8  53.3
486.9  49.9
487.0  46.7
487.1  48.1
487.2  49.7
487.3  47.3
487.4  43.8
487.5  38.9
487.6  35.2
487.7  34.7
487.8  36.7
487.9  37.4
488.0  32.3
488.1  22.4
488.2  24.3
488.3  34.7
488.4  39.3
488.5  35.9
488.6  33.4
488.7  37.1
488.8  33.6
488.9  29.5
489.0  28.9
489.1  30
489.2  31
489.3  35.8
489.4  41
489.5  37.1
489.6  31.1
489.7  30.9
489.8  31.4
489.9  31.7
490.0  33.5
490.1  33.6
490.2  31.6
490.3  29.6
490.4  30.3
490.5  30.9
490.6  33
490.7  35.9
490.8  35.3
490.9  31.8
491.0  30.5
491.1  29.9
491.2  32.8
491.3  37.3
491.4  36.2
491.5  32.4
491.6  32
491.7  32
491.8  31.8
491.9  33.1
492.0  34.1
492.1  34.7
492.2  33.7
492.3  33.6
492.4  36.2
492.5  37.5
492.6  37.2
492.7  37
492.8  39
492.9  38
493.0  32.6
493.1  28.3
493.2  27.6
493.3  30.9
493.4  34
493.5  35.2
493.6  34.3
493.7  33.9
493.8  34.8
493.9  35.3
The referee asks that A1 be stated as 0.66 nm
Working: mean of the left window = 74.1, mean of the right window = 32.8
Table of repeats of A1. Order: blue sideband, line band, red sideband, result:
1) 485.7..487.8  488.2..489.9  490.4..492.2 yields 0.60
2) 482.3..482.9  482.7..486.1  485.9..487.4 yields 0.54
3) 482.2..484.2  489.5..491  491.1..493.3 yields 0.08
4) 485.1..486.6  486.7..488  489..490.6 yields 0.44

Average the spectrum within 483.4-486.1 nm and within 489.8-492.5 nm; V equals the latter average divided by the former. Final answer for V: 0.7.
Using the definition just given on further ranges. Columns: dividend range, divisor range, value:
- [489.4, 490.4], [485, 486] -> 0.54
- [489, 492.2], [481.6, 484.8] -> 0.91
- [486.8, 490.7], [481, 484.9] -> 0.99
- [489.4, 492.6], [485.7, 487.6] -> 0.44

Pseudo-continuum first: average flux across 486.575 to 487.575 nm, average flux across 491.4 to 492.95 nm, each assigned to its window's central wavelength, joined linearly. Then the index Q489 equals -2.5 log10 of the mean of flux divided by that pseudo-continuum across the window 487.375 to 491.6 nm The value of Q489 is 0.24 mag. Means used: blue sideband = 47.8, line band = 33.3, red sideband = 34.9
